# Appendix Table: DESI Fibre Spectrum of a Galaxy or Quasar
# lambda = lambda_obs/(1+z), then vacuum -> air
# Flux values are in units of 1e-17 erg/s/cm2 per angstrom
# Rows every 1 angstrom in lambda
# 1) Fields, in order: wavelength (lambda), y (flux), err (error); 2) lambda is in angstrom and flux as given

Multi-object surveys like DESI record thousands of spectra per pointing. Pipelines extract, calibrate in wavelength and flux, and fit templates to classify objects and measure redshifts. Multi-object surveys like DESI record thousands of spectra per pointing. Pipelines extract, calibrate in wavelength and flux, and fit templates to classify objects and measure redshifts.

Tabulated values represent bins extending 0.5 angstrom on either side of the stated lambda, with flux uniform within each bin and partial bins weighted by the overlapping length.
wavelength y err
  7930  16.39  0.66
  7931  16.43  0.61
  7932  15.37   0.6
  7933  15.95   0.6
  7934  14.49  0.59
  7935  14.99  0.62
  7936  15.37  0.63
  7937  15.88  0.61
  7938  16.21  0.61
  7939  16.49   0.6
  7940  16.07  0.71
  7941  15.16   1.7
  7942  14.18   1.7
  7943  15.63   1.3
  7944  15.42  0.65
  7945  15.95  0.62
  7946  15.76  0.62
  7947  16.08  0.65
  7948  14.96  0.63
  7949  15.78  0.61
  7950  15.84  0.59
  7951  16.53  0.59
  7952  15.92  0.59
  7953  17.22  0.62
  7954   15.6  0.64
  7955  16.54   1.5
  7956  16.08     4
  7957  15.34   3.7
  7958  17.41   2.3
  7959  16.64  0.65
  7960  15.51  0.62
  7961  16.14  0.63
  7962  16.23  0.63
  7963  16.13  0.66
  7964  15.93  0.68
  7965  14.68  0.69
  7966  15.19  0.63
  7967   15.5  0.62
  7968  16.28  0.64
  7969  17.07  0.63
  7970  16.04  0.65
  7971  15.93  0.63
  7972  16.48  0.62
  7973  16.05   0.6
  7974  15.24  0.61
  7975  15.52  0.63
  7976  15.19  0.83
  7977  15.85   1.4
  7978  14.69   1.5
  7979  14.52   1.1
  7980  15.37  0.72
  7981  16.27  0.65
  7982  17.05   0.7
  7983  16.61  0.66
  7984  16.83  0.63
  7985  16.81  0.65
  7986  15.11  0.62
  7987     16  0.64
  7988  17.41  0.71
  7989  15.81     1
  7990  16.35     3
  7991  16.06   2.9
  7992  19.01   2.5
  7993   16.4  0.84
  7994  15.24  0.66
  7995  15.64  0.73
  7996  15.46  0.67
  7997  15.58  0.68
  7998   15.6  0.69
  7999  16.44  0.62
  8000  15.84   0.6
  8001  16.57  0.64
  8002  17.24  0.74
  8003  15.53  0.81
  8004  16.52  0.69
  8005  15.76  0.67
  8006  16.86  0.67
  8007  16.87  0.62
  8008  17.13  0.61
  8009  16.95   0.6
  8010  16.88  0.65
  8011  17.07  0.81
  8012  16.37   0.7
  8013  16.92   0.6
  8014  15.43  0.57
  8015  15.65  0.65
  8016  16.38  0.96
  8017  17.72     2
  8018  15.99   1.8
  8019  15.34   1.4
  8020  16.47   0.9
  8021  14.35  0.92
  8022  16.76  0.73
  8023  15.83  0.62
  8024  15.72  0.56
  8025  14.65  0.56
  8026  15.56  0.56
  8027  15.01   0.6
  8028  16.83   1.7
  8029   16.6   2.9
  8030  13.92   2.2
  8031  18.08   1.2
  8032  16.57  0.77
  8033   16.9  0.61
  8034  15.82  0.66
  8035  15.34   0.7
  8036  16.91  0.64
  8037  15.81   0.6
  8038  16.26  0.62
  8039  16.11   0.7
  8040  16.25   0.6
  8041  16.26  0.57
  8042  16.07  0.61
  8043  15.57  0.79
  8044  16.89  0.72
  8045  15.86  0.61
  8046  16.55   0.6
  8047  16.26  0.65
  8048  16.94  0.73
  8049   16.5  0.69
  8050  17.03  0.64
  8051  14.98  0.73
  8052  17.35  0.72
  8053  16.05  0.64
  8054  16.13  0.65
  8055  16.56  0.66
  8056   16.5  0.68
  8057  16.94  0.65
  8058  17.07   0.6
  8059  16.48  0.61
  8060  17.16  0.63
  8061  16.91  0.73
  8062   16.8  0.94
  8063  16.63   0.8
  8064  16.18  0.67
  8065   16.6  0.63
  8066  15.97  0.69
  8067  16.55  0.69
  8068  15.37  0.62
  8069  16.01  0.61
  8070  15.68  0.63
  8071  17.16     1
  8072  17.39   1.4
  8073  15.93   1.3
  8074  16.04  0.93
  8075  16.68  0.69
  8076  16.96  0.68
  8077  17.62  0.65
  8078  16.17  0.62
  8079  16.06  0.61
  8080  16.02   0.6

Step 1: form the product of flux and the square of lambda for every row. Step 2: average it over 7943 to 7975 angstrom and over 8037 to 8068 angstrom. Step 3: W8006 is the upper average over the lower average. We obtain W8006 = 1.05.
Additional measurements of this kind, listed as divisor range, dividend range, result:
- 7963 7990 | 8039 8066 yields 1.05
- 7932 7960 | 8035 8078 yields 1.07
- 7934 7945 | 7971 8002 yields 1.05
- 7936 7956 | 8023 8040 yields 1.03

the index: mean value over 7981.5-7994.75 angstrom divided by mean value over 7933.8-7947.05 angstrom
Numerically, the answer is 1.06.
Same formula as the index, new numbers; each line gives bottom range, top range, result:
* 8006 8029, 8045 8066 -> 1.02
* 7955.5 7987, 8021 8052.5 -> 1.01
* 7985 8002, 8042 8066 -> 1.02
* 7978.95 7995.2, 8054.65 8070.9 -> 1.01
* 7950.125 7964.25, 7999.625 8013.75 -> 1.02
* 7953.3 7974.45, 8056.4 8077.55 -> 1.04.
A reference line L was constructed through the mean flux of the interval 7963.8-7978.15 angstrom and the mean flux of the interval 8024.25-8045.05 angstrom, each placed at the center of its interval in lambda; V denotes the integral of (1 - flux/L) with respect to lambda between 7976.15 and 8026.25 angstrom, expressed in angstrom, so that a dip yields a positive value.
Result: -0.88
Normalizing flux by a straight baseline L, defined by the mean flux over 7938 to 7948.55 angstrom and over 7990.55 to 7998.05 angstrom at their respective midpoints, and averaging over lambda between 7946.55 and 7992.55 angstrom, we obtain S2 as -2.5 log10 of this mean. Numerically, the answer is -0.01 mag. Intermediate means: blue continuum 15.6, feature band 16.1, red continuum 16.2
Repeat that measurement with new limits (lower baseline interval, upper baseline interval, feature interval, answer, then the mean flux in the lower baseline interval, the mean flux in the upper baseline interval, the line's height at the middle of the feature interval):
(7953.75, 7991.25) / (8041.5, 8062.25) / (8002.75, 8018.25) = -0.02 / 16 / 16.5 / 16.2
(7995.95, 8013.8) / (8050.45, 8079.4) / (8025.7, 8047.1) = 0.02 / 16.4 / 16.5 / 16.5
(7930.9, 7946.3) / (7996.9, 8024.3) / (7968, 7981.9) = 0.01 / 15.6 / 16.3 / 15.9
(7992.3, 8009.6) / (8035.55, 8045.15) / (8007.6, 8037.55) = 0.00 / 16.2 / 16.2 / 16.2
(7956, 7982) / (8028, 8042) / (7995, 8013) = -0.02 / 15.8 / 16.2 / 16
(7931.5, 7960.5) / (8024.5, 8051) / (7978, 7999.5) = -0.01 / 15.8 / 16.2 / 16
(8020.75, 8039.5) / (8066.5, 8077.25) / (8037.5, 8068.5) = -0.01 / 16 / 16.5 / 16.2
